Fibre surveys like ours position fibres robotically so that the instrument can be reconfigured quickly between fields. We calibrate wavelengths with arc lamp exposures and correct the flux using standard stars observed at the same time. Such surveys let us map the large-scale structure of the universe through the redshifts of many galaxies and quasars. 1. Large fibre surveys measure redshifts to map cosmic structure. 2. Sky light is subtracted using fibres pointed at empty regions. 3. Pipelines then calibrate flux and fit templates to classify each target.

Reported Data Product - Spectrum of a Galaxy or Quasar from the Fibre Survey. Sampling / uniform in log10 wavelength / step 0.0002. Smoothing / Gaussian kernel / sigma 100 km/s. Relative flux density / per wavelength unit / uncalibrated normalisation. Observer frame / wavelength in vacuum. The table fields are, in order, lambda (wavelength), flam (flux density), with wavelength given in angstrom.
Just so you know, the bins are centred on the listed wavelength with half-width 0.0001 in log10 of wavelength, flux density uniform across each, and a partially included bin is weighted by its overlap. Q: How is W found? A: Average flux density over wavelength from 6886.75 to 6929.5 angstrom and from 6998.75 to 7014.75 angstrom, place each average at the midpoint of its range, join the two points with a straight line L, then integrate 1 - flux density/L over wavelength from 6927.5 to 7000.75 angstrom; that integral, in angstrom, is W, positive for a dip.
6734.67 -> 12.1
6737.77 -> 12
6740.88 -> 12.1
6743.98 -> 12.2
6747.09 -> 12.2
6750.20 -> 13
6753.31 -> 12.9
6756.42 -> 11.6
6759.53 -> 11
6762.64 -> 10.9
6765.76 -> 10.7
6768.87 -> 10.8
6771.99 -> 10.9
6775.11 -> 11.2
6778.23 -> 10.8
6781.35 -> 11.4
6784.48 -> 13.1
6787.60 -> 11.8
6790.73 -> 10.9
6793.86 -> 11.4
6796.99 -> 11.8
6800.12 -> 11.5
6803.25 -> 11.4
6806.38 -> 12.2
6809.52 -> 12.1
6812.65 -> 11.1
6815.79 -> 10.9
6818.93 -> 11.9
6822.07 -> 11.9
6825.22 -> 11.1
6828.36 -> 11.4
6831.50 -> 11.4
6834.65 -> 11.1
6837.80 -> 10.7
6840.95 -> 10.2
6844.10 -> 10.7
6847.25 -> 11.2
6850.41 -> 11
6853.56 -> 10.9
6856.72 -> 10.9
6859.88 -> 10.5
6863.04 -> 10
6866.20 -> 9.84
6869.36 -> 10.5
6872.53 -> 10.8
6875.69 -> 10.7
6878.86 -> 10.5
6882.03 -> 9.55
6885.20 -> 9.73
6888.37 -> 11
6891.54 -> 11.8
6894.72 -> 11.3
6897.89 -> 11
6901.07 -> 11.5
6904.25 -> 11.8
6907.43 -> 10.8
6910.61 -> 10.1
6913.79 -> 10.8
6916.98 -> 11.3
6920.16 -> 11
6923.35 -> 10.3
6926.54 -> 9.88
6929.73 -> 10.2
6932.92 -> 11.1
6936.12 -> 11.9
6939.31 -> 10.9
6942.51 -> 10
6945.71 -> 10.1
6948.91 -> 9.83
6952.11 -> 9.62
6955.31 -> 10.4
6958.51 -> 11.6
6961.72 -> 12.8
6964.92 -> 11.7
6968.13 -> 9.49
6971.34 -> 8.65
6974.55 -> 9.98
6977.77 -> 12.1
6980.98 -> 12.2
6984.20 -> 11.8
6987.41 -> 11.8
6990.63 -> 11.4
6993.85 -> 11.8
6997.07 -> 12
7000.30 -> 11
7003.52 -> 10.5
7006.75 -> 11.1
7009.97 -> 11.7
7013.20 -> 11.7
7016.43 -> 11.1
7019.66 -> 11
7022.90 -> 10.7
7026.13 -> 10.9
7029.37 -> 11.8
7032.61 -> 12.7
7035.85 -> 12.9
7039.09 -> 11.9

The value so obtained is 0.9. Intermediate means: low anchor 10.9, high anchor 11.2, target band 11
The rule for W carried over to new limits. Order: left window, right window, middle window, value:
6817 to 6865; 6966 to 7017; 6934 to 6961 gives 1.2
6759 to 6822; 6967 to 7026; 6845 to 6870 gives 1.6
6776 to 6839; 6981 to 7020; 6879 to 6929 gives 3.1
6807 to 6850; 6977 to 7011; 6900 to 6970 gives 4.2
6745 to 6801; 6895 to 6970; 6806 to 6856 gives 0.3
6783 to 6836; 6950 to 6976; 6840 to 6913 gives 2.7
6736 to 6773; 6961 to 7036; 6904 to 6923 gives 1.0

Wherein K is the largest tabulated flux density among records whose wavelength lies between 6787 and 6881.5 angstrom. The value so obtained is 12.2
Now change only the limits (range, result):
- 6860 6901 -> 11.8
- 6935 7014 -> 12.8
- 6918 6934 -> 11.1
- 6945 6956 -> 10.4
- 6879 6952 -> 11.9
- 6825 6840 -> 11.4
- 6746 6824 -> 13.1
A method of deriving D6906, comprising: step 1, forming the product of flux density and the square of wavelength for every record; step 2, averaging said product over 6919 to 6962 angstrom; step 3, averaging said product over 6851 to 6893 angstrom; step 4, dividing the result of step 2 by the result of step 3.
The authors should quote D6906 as 1.03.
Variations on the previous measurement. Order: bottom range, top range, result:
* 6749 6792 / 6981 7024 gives 1.06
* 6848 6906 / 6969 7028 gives 1.08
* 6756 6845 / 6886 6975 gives 0.99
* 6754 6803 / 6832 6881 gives 0.96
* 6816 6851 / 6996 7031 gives 1.06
